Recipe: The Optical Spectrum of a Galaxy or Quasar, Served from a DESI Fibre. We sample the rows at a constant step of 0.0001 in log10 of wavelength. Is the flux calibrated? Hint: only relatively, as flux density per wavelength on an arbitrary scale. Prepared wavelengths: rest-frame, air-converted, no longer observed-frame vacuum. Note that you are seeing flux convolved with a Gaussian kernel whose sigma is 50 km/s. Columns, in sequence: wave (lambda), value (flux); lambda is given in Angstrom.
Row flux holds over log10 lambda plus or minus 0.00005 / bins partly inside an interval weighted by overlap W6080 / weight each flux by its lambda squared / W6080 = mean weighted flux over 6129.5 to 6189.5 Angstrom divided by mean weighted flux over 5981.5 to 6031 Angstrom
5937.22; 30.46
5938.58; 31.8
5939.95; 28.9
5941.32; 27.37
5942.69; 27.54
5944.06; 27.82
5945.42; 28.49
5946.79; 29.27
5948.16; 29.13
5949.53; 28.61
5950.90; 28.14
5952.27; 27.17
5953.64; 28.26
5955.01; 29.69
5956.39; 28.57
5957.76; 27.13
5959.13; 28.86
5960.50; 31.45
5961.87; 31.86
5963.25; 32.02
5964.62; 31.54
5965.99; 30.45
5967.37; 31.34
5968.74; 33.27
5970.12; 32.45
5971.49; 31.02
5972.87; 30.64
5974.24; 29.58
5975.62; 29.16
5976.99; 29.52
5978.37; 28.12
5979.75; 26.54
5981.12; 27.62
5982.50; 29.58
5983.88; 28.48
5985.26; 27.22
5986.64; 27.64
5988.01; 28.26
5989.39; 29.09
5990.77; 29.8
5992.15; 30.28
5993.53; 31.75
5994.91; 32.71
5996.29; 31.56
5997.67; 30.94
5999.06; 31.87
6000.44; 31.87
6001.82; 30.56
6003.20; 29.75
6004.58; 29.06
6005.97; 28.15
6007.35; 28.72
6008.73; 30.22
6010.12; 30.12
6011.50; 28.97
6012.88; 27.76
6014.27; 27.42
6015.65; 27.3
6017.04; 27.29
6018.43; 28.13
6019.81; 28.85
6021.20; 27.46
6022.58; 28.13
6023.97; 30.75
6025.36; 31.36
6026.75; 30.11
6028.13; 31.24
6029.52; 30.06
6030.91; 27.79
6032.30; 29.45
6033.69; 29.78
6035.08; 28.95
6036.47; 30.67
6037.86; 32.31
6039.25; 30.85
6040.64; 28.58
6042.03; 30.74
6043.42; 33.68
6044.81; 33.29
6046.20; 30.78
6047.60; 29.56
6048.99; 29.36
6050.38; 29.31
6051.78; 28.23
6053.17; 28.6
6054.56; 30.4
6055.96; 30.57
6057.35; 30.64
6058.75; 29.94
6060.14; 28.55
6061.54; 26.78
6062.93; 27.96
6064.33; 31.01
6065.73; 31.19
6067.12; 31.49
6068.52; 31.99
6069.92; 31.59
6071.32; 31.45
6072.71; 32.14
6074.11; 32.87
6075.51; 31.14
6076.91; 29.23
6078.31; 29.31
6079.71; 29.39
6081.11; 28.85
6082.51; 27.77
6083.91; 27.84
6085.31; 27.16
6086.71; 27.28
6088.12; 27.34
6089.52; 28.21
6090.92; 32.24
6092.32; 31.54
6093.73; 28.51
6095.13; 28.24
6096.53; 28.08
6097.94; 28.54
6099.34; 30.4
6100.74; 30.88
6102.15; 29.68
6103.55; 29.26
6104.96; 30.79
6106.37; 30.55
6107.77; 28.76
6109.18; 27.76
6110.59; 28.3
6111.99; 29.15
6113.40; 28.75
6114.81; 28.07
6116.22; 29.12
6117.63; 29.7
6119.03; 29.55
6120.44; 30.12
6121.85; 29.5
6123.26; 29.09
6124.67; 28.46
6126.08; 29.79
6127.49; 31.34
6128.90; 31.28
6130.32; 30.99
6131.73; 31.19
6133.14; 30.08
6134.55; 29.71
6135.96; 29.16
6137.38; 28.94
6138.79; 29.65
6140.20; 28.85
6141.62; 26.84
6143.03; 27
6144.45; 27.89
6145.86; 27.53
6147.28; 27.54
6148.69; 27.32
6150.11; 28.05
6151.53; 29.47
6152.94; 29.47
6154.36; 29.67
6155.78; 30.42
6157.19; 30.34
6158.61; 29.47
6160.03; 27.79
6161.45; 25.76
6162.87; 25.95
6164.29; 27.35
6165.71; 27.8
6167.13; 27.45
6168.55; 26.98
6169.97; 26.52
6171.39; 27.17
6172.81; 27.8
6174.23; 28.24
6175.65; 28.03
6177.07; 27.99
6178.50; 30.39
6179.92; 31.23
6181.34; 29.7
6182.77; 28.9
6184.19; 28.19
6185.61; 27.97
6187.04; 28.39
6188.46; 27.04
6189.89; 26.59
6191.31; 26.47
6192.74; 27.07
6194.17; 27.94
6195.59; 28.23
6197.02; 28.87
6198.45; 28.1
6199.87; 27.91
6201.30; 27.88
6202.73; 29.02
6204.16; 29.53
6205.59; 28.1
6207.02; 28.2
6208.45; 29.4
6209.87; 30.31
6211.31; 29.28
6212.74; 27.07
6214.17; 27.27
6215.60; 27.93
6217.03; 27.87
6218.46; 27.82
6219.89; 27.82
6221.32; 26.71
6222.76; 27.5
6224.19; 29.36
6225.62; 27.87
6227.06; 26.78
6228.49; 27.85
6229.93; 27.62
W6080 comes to 1.0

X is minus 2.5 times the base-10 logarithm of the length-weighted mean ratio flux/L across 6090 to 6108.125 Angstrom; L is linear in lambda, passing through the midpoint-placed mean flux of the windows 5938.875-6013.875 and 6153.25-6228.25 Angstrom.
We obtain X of -0.04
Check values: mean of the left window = 29.6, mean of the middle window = 29.8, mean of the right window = 28.1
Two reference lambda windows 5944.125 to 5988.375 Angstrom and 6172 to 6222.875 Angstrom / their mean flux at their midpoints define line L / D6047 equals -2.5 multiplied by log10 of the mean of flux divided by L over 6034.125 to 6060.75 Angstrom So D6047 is -0.05 mag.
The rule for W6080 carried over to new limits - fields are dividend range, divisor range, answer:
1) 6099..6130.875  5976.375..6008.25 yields 1.04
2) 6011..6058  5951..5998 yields 1.02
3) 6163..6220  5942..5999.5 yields 1.02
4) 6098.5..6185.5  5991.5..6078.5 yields 1.00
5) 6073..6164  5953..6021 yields 1.03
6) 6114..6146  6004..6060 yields 1.02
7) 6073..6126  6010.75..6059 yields 1.01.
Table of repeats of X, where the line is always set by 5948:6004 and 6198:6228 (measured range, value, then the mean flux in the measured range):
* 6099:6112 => -0.02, 29.6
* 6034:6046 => -0.06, 31.1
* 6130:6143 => -0.02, 29.3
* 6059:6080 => -0.04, 30.4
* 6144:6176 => 0.02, 28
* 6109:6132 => -0.03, 29.5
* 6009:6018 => 0.05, 28.2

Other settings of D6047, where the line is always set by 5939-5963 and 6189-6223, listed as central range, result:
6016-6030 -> -0.03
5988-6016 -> -0.05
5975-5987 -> 0.02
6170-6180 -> -0.01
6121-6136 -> -0.07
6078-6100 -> -0.01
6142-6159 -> -0.02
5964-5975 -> -0.09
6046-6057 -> -0.04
